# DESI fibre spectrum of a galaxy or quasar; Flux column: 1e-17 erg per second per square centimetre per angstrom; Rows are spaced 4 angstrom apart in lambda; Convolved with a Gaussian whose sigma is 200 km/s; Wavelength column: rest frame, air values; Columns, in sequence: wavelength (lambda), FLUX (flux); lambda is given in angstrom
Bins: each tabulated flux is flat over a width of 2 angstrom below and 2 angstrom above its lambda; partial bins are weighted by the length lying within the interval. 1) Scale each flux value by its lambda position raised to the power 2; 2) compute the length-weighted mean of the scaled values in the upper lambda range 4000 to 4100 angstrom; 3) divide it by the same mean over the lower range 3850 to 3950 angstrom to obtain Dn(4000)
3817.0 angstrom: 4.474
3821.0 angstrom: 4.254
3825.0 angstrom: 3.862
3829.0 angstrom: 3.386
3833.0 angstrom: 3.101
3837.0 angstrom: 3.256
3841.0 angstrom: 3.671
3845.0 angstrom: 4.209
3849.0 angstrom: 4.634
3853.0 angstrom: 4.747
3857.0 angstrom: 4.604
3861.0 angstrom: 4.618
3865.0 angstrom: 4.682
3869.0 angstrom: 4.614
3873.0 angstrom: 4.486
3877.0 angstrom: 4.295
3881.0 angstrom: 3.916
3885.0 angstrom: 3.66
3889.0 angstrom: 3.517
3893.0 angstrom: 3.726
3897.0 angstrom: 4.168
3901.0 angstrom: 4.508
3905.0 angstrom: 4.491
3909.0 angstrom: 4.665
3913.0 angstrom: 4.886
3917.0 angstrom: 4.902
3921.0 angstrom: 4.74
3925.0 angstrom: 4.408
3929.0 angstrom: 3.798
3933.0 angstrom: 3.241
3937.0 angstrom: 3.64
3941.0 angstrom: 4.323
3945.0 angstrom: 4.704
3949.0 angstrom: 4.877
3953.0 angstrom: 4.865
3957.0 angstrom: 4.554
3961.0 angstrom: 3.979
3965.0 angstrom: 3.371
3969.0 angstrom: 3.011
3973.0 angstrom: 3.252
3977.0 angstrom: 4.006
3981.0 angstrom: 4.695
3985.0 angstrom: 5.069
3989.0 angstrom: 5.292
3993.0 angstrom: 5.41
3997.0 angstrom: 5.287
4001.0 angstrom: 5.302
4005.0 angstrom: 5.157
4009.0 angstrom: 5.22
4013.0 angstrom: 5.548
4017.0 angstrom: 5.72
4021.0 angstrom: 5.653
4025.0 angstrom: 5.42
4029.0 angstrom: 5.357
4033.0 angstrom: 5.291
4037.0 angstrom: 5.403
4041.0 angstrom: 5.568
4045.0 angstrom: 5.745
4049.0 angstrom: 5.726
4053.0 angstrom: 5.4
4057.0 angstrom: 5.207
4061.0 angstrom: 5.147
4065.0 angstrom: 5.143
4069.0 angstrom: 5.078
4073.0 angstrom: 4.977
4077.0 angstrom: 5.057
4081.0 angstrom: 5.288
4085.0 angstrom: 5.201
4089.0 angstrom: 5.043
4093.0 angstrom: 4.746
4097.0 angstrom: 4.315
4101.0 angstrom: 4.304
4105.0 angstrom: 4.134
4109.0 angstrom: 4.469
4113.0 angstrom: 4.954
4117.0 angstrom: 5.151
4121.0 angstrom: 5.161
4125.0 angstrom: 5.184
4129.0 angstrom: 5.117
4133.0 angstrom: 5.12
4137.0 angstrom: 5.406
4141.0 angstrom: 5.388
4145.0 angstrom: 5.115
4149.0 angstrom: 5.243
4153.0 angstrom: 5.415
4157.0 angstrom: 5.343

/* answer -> 1.3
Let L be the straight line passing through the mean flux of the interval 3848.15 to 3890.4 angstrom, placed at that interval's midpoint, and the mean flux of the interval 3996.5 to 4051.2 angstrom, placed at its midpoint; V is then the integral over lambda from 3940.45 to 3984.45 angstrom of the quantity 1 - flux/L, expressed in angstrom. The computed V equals 7.4 angstrom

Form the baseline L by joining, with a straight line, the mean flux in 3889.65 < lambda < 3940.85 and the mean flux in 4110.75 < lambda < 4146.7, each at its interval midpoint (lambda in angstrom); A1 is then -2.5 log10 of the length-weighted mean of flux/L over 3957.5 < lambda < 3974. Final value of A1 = 0.26 mag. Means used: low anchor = 4.25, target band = 3.52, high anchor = 5.17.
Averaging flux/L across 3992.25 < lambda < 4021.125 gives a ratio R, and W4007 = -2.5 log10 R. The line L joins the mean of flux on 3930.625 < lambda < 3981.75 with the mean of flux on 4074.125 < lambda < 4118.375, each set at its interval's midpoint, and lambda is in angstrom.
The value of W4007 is -0.247 mag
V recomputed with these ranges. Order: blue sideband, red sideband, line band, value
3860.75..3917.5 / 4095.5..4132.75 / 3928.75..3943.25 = 2.15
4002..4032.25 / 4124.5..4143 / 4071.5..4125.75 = 4.66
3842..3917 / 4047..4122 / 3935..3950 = 0.65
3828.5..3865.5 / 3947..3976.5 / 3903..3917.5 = -2.45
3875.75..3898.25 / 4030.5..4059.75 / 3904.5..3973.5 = 2.23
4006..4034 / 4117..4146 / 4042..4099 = 2.03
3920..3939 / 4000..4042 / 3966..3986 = 3.32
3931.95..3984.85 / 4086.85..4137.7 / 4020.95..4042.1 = -4.65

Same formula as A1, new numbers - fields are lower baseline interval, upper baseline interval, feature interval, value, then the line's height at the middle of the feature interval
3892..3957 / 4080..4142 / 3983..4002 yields -0.15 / 4.58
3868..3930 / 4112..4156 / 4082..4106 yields 0.09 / 5.06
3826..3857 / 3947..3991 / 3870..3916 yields -0.05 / 4.05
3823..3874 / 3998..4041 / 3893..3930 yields 0.03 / 4.61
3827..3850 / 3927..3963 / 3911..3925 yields -0.17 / 4.08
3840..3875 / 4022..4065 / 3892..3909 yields 0.10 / 4.71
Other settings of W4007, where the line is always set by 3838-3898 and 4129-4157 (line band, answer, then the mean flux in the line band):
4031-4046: -0.13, 5.49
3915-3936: 0.06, 4.19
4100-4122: 0.10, 4.69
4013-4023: -0.18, 5.66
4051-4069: -0.05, 5.21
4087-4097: 0.07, 4.78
